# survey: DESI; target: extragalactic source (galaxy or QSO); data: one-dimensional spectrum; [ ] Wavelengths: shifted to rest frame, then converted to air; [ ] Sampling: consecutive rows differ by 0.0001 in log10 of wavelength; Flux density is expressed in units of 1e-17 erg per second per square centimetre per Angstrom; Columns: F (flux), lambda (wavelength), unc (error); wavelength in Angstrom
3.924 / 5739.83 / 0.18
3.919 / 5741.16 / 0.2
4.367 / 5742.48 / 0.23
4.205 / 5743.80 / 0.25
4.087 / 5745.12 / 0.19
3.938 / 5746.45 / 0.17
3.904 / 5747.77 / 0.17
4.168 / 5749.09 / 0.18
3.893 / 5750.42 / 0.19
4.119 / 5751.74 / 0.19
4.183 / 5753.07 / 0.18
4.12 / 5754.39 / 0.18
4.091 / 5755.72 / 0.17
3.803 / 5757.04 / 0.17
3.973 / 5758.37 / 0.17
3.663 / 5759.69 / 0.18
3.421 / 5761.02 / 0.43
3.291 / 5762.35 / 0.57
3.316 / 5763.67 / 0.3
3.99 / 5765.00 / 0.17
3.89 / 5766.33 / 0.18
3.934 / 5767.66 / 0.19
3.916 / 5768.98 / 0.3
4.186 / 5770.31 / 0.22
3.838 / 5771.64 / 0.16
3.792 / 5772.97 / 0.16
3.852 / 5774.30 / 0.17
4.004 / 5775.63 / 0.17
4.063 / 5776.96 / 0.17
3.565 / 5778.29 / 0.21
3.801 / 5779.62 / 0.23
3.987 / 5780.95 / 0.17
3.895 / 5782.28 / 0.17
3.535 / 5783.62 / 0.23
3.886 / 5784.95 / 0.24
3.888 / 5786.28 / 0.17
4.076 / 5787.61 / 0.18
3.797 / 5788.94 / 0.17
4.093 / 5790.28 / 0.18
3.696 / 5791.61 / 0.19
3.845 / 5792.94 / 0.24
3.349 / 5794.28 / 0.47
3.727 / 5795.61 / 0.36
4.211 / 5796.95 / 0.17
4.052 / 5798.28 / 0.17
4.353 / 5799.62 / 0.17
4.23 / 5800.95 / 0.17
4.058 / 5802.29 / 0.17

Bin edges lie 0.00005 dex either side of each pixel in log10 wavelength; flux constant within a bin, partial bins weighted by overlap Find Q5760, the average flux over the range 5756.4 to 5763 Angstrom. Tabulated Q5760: 3.63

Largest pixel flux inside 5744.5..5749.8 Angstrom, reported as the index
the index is 4.168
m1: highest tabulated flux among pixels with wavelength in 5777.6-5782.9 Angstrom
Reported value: 3.987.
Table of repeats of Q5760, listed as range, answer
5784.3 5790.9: 3.95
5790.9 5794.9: 3.64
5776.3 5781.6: 3.85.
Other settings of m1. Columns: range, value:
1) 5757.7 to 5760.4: 3.973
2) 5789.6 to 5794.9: 4.093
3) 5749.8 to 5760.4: 4.183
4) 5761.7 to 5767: 3.99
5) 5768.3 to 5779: 4.186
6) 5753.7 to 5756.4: 4.12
